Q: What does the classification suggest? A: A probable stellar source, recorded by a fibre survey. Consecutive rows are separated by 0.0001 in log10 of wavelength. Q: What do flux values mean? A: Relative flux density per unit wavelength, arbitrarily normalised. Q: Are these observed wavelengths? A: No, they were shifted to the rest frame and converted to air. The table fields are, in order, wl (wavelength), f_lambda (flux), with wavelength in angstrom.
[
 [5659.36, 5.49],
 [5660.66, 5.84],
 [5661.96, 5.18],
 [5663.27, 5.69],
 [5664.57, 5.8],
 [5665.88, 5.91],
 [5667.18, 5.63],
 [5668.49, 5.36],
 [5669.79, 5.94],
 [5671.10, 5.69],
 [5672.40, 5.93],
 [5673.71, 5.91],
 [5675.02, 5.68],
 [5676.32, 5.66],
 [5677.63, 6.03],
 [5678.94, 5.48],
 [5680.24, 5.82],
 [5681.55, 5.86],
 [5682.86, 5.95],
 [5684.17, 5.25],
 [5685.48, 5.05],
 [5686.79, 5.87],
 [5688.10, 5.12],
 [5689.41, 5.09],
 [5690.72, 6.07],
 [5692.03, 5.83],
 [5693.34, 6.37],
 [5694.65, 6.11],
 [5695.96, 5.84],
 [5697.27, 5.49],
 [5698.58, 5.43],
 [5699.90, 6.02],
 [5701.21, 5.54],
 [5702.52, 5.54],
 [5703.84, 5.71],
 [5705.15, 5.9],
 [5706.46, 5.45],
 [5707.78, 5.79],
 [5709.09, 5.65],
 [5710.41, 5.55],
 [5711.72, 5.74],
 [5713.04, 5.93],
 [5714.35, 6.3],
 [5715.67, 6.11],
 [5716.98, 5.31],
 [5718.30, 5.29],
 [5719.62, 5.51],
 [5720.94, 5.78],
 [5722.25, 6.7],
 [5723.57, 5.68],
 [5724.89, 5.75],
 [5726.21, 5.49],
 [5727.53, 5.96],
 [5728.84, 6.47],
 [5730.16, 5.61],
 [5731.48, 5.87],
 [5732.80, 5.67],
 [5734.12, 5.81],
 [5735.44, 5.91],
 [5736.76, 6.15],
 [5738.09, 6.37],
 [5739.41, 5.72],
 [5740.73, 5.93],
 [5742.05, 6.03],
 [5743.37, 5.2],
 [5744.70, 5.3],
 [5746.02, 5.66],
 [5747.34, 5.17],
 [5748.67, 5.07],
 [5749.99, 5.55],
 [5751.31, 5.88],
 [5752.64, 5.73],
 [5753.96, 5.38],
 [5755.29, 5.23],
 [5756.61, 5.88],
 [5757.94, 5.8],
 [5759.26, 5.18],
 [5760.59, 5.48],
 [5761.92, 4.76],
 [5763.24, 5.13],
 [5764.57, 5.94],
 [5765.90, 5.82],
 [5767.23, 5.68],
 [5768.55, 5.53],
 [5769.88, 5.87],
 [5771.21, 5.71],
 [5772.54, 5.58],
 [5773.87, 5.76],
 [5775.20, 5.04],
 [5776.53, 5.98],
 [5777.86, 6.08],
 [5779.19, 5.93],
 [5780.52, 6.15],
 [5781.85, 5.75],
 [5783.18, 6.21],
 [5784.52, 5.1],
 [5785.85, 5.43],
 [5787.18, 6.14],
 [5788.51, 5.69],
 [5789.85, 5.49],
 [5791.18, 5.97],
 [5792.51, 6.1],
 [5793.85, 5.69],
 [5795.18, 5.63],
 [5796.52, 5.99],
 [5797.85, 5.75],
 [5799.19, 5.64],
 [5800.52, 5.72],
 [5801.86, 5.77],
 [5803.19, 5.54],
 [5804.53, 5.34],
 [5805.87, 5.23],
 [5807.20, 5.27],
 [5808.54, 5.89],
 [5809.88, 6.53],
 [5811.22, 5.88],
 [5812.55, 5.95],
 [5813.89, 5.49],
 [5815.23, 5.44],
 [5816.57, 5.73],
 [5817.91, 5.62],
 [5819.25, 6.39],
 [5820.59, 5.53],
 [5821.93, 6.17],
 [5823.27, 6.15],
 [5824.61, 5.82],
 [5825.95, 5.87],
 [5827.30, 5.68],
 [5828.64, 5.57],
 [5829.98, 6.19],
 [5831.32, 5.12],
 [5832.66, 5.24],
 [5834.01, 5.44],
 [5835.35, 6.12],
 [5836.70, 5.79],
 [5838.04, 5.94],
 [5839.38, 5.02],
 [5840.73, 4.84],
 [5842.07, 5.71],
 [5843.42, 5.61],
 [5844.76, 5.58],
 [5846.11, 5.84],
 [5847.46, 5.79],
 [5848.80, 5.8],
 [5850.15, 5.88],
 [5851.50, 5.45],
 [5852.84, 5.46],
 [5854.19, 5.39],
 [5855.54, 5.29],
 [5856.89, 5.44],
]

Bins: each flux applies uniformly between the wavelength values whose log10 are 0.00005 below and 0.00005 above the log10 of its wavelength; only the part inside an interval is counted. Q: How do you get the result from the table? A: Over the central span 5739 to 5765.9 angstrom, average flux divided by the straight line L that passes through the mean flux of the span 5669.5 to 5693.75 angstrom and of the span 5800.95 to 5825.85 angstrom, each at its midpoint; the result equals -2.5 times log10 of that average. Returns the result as 0.04 mag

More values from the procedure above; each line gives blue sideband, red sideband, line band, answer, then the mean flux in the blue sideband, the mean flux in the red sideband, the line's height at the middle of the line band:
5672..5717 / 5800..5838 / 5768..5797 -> -0.005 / 5.73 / 5.73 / 5.73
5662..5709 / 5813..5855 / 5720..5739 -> -0.046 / 5.7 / 5.67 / 5.69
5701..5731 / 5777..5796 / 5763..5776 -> 0.034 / 5.78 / 5.81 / 5.8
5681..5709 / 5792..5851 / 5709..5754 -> -0.013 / 5.68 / 5.71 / 5.69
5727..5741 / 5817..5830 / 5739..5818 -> 0.050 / 5.95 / 5.88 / 5.92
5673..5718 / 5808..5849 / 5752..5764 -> 0.063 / 5.72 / 5.73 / 5.72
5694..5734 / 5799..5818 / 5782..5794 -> -0.012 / 5.77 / 5.67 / 5.69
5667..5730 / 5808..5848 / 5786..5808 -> 0.010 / 5.74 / 5.73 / 5.73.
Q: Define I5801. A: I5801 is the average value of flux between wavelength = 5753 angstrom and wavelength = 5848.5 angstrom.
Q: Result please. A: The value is 5.68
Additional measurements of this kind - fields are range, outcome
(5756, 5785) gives 5.65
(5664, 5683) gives 5.77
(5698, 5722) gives 5.71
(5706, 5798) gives 5.71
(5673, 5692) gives 5.64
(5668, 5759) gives 5.72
